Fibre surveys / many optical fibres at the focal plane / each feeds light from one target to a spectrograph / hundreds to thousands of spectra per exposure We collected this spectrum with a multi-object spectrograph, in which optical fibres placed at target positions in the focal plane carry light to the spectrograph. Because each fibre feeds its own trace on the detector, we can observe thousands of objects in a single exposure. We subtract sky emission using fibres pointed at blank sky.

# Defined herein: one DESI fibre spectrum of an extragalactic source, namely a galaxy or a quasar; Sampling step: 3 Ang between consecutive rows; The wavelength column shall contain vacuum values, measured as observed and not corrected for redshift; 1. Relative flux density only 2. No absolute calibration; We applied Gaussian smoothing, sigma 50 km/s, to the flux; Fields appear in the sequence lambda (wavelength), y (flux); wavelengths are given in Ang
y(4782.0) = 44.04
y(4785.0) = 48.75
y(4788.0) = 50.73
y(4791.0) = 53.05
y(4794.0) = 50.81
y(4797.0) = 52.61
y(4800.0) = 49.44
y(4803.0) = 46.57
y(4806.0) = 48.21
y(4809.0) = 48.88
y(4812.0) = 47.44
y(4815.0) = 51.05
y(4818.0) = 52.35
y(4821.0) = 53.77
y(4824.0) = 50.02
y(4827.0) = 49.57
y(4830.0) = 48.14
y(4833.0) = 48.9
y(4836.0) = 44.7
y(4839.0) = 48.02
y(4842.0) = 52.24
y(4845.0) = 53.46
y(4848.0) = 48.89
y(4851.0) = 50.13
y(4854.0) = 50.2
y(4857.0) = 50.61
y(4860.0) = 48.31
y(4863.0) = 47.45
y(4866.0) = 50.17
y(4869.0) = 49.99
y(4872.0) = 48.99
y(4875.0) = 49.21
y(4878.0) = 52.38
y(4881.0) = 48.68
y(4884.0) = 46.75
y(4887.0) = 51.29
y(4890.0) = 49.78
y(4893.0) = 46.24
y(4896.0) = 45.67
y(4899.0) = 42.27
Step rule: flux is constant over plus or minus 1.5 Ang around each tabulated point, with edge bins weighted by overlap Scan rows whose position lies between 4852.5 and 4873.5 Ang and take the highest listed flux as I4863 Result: 50.61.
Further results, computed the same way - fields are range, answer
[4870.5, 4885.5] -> 52.38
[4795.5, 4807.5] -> 52.61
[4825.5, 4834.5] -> 49.57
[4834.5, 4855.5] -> 53.46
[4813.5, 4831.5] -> 53.77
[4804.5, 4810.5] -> 48.88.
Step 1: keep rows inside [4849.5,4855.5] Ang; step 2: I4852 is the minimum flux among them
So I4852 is 50.13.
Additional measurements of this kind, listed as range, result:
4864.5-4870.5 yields 49.99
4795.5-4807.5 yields 46.57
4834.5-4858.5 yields 44.7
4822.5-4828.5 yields 49.57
